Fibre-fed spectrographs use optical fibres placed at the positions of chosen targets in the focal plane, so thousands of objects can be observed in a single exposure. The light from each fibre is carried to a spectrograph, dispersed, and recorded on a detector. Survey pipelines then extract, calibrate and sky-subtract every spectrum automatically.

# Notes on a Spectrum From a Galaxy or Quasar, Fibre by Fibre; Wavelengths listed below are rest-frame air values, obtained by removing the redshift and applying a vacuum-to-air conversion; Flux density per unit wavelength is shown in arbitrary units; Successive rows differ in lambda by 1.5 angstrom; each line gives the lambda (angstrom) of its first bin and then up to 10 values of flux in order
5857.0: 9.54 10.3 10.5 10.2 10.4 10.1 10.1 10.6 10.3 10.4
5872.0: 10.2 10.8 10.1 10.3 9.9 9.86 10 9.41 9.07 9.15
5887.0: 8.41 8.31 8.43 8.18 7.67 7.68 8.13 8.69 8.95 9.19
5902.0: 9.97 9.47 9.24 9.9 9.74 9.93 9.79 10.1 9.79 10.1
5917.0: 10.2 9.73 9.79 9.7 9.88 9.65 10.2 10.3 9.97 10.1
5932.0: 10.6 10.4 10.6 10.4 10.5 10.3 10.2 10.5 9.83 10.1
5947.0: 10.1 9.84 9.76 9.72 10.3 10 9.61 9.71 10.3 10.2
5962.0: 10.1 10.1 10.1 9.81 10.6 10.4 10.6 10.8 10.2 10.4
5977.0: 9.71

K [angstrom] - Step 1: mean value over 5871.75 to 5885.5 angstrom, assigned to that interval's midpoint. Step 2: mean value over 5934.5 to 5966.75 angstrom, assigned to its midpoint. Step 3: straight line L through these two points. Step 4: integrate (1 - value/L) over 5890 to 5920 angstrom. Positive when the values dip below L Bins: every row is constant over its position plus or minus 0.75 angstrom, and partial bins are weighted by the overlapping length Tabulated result 2.1 angstrom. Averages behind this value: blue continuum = 9.91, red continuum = 10.1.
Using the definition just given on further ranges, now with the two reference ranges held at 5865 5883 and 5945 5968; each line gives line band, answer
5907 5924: 0.3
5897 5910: 0.8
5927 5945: -0.5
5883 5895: 2.1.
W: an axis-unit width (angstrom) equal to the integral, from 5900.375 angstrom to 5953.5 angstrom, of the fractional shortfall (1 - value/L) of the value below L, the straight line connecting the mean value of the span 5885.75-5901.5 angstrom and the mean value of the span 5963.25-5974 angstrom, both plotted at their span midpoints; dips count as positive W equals -4.3 angstrom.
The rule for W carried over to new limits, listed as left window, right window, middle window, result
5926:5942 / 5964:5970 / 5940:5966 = 0.6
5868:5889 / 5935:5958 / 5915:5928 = 0.0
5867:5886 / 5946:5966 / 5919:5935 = -0.1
